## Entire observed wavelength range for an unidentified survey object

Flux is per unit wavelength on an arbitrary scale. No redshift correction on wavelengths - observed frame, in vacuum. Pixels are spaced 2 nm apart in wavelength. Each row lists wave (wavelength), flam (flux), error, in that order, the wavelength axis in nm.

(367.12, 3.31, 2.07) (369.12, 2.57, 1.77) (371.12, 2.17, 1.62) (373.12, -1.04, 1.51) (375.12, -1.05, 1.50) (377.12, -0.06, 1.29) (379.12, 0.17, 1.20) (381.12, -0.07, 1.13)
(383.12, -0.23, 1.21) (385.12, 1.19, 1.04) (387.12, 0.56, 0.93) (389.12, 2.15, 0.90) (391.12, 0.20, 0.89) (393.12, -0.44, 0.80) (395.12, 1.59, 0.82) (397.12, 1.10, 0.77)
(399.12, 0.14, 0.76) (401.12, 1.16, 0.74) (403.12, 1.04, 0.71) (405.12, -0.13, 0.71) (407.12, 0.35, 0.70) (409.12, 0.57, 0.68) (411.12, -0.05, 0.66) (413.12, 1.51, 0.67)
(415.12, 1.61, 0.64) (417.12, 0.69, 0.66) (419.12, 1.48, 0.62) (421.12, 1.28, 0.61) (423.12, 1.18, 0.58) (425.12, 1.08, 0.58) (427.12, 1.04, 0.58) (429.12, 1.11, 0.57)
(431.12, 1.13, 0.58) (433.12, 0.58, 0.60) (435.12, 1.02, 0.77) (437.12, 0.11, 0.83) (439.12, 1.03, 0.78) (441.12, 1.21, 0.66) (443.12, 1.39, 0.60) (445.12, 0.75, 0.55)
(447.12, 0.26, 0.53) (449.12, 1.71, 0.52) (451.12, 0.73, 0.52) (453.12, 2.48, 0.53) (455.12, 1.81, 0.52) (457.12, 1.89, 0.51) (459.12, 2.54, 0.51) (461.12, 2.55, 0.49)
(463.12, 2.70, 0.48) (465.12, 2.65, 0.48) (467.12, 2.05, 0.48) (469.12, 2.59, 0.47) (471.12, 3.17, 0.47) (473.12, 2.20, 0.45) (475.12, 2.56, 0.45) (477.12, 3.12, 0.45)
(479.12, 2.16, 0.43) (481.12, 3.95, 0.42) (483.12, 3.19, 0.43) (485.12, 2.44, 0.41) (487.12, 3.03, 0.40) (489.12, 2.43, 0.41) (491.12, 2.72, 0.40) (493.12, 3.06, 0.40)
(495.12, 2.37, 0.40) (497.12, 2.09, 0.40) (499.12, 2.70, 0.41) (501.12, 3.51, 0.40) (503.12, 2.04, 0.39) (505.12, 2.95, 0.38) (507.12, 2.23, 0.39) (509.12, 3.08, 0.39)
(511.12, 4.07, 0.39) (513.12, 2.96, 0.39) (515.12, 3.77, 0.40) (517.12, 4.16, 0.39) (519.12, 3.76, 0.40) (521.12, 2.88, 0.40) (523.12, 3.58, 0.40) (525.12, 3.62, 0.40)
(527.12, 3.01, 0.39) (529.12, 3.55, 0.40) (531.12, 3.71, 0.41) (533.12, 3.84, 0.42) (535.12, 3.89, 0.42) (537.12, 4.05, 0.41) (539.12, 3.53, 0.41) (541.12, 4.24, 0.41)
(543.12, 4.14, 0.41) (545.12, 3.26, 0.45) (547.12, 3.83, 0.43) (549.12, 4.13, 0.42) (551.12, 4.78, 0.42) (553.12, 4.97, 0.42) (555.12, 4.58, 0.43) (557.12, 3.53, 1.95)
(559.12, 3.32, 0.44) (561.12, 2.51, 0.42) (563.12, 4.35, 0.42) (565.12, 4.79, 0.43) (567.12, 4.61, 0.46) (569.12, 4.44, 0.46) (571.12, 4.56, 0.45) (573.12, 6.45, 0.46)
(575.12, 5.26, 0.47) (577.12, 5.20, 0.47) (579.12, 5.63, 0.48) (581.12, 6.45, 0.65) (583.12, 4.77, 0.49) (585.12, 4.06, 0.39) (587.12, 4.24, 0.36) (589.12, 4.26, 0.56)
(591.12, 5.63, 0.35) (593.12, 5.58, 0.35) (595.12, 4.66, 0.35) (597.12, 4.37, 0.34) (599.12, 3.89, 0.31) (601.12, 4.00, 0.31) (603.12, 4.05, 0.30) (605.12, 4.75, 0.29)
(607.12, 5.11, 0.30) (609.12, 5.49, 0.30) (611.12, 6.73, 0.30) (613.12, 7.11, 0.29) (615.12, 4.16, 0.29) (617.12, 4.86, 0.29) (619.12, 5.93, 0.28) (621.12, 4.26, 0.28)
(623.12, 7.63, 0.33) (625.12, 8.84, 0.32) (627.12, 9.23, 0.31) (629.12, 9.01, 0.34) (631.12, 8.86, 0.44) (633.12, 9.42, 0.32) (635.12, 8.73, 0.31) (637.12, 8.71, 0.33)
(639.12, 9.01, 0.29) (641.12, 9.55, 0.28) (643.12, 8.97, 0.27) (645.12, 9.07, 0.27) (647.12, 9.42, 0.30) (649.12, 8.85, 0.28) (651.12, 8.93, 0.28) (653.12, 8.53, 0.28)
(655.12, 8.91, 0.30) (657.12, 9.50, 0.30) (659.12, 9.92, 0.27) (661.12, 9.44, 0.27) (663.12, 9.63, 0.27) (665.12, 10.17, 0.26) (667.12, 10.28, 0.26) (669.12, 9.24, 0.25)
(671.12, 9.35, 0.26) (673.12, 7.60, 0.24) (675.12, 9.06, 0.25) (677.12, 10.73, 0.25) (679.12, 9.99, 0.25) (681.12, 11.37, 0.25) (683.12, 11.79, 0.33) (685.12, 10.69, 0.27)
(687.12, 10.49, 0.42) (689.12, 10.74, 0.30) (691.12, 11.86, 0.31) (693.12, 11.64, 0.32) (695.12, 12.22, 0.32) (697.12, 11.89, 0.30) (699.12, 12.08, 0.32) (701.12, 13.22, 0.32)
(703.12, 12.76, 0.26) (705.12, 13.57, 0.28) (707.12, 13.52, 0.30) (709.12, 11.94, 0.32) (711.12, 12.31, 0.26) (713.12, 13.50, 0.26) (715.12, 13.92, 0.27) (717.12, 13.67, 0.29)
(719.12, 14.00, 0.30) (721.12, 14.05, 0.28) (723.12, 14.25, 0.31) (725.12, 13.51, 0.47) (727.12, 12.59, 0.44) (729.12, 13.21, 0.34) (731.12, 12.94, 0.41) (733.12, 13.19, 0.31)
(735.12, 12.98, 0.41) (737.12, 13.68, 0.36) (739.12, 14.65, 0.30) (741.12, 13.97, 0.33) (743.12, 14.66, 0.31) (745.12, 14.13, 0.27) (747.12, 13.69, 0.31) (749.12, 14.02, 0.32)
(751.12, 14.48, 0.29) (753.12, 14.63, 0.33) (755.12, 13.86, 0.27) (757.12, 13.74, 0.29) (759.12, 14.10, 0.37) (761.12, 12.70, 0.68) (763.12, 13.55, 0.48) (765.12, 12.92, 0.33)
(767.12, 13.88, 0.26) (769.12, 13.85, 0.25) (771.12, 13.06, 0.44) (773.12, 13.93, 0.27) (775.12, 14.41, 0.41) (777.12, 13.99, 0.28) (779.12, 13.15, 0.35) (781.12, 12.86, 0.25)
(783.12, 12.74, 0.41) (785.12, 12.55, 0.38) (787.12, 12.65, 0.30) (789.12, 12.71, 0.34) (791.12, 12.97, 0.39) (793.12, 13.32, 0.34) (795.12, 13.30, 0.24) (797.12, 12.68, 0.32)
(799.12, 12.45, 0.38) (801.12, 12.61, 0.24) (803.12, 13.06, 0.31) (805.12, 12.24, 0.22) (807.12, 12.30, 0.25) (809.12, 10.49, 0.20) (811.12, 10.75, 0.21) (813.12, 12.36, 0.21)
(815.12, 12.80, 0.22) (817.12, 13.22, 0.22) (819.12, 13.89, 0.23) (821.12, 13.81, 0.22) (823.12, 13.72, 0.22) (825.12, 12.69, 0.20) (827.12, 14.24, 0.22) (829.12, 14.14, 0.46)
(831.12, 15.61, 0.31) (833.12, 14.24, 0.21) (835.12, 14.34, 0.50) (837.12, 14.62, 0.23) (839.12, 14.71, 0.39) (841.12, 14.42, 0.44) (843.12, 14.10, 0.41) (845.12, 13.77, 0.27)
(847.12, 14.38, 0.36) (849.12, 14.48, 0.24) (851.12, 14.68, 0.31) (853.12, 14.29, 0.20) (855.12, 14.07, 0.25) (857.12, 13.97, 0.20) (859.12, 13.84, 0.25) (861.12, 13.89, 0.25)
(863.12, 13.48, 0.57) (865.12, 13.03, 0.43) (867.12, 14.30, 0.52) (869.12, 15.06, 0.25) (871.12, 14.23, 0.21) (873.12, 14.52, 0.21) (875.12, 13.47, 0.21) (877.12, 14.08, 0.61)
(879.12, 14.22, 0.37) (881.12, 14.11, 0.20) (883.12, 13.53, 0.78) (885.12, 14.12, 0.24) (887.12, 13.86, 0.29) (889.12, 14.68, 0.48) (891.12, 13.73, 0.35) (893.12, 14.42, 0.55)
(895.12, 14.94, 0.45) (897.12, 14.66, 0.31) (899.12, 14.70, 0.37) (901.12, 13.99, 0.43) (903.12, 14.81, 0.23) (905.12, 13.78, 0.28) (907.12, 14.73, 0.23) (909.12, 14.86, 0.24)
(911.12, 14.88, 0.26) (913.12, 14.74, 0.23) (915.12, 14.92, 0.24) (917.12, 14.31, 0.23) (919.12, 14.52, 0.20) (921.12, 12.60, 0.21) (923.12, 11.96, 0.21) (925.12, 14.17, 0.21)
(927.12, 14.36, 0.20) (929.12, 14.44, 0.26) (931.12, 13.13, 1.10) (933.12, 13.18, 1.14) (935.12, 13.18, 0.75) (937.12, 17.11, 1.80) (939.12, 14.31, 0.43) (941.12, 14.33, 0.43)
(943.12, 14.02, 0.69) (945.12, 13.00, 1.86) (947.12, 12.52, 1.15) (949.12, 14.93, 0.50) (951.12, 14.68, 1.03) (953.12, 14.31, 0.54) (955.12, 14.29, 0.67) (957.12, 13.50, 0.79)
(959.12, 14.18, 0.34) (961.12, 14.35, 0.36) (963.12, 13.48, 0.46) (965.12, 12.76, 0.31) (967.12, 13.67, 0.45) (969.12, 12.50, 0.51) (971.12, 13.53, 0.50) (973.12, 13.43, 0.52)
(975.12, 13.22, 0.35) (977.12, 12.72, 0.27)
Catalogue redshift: 0.56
